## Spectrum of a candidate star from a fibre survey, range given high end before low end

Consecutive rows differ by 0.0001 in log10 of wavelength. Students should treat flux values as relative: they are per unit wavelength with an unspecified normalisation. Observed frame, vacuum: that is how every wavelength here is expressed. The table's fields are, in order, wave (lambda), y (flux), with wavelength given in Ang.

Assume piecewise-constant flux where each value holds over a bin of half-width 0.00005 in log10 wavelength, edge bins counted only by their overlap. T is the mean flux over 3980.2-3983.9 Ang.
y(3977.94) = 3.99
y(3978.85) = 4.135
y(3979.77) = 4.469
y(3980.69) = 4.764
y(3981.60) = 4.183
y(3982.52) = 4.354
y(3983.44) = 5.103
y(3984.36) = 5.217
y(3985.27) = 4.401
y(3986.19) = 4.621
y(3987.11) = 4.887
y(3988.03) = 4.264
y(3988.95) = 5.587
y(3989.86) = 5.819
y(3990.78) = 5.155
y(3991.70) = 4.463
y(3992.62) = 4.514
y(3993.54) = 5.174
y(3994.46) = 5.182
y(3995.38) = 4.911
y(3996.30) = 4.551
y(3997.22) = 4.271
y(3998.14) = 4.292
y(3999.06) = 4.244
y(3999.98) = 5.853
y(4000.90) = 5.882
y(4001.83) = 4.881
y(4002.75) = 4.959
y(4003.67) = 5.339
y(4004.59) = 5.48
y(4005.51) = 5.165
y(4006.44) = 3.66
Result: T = 4.59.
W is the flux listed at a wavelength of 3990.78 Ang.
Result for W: 5.155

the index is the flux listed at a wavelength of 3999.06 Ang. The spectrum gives 4.244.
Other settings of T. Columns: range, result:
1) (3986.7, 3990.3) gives 5.15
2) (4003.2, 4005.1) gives 5.42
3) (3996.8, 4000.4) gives 4.66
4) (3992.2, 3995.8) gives 4.95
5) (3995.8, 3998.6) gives 4.38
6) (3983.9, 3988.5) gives 4.68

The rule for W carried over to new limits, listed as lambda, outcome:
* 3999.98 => 5.853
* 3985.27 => 4.401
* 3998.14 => 4.292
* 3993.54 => 5.174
